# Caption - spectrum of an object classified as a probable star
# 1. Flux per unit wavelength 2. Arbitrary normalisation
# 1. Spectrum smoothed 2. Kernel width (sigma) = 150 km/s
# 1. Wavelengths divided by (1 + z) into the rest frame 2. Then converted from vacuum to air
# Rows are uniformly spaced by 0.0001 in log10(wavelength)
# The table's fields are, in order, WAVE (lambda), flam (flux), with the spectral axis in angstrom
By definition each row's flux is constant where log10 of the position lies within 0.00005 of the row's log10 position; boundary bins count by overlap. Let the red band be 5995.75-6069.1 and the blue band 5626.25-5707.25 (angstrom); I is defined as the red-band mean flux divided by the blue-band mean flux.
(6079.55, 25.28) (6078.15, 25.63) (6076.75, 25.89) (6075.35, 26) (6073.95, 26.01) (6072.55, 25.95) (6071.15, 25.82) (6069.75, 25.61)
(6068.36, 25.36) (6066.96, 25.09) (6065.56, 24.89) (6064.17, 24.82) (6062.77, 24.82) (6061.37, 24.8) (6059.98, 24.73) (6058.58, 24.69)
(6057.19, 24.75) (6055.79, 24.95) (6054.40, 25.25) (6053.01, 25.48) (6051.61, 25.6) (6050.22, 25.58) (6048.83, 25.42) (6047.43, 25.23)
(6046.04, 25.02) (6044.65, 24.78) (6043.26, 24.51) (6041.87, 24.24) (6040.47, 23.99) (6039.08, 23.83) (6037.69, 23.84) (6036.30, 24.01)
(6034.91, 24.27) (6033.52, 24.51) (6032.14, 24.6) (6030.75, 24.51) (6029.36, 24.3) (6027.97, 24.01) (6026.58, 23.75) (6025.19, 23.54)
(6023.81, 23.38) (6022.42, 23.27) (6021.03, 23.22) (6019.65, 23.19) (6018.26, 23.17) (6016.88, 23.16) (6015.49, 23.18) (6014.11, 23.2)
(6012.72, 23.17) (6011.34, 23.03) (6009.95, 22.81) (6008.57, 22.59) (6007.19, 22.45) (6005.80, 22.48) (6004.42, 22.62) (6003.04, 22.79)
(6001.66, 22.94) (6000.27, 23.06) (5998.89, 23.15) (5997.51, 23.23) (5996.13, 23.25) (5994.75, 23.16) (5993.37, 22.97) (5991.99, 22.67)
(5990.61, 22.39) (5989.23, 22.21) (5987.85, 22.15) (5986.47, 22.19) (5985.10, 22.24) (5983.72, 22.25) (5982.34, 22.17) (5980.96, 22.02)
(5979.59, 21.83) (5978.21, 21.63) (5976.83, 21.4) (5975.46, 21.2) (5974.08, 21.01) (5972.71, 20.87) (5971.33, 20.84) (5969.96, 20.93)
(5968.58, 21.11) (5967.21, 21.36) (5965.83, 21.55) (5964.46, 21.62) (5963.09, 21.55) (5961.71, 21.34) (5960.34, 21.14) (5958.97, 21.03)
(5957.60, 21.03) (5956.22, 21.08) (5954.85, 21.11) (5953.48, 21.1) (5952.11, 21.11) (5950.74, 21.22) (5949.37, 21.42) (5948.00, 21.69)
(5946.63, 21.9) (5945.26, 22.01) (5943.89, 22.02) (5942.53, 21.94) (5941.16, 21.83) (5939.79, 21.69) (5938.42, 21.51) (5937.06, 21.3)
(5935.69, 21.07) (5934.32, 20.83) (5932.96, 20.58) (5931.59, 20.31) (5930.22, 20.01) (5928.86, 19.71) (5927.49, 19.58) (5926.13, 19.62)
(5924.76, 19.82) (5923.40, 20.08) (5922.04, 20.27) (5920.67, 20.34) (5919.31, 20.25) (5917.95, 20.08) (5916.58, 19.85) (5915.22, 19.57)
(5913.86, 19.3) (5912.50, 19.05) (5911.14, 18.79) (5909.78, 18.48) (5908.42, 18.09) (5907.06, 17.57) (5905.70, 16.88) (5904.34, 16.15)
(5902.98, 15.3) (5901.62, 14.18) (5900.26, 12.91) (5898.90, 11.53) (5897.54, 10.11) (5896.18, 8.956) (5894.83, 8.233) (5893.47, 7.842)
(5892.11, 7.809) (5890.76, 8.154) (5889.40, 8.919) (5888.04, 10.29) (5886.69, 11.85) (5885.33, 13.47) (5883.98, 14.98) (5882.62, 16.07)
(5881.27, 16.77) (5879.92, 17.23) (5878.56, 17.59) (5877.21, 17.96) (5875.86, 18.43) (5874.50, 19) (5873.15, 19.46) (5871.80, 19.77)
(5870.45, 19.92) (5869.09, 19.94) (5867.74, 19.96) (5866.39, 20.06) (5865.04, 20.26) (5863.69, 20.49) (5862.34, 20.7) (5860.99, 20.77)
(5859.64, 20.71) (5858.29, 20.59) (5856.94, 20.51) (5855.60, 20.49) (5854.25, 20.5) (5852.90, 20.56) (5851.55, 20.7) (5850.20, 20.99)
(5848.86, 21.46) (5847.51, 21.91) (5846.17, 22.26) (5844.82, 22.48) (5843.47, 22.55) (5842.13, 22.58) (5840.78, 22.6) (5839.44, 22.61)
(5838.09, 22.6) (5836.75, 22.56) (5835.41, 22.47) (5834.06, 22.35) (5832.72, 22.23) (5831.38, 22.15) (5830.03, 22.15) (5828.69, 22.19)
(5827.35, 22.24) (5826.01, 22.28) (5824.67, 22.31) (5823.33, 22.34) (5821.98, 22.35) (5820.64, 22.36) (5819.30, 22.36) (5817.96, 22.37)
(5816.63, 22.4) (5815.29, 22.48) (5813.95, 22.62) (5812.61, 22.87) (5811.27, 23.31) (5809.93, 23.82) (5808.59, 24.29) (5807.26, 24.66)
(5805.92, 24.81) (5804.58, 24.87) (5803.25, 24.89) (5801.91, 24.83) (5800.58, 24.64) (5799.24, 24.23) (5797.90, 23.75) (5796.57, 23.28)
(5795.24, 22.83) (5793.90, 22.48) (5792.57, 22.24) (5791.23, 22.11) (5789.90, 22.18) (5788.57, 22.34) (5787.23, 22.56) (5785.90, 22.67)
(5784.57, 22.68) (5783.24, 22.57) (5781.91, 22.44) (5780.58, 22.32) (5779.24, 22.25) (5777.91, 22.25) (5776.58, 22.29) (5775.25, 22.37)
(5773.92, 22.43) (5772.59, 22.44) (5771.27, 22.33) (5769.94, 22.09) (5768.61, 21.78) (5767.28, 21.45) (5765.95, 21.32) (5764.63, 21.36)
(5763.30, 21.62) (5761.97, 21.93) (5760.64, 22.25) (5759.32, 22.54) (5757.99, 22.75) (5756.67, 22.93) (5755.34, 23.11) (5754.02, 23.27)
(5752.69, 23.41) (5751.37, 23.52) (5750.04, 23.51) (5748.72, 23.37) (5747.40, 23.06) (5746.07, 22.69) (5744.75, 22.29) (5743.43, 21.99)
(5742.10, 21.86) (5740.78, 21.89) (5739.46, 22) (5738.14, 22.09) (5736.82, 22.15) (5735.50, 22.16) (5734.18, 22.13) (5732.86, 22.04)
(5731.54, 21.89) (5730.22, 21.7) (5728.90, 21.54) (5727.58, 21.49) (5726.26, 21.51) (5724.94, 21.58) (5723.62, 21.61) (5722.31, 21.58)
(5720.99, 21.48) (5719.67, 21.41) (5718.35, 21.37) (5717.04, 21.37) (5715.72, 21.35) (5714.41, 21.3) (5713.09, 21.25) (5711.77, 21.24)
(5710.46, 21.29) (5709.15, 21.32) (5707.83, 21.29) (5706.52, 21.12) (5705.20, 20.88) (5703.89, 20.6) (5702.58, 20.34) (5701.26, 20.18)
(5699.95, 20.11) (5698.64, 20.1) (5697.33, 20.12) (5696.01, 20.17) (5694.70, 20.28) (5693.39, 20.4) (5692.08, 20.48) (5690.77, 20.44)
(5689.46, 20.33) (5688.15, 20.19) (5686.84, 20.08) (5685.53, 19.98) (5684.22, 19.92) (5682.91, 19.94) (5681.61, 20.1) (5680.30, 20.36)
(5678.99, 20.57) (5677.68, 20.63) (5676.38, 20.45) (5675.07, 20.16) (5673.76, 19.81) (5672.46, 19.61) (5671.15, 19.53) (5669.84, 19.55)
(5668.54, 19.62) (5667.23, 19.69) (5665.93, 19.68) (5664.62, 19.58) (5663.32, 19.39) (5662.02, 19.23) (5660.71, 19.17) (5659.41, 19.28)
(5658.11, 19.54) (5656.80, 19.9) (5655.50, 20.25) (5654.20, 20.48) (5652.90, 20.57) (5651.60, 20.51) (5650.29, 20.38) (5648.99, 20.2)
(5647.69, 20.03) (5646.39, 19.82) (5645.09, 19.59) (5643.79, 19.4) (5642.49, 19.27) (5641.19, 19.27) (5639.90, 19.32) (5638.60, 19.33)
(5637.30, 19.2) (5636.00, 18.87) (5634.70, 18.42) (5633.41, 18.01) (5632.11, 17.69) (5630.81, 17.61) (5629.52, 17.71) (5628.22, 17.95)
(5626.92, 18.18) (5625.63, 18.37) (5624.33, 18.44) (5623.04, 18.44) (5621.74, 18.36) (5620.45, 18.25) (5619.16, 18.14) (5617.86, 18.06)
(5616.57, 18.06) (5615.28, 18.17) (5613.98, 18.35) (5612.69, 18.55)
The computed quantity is 1.22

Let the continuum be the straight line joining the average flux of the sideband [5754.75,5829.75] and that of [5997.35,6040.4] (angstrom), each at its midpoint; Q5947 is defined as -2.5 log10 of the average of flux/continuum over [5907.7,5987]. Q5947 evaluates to 0.11 mag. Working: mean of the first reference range 22.7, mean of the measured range 20.9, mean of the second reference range 23.4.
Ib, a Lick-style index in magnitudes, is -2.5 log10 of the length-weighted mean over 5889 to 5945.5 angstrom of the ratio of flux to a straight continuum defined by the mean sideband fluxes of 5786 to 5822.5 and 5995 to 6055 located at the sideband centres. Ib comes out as 0.32 mag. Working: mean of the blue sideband 23.3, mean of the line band 17.5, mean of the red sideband 23.8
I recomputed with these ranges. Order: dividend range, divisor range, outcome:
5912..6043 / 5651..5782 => 1.04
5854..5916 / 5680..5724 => 0.79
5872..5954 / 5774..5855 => 0.78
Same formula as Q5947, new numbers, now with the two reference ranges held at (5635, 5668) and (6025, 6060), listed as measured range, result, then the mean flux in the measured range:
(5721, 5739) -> -0.06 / 21.8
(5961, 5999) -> 0.09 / 21.9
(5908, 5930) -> 0.18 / 19.6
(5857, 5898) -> 0.37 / 16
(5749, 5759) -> -0.11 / 23.2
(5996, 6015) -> 0.06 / 22.9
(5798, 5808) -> -0.14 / 24.6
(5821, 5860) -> 0.01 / 21.9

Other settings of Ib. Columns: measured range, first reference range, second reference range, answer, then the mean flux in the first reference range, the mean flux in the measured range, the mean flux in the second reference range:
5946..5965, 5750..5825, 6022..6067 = 0.13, 22.8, 21.3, 24.6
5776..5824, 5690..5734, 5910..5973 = -0.10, 21.1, 23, 20.8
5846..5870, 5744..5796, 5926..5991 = 0.06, 22.5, 20.7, 21.3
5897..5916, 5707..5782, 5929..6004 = 0.31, 22.1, 16.3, 21.7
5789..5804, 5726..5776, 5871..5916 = -0.18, 22.3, 23.4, 14.9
